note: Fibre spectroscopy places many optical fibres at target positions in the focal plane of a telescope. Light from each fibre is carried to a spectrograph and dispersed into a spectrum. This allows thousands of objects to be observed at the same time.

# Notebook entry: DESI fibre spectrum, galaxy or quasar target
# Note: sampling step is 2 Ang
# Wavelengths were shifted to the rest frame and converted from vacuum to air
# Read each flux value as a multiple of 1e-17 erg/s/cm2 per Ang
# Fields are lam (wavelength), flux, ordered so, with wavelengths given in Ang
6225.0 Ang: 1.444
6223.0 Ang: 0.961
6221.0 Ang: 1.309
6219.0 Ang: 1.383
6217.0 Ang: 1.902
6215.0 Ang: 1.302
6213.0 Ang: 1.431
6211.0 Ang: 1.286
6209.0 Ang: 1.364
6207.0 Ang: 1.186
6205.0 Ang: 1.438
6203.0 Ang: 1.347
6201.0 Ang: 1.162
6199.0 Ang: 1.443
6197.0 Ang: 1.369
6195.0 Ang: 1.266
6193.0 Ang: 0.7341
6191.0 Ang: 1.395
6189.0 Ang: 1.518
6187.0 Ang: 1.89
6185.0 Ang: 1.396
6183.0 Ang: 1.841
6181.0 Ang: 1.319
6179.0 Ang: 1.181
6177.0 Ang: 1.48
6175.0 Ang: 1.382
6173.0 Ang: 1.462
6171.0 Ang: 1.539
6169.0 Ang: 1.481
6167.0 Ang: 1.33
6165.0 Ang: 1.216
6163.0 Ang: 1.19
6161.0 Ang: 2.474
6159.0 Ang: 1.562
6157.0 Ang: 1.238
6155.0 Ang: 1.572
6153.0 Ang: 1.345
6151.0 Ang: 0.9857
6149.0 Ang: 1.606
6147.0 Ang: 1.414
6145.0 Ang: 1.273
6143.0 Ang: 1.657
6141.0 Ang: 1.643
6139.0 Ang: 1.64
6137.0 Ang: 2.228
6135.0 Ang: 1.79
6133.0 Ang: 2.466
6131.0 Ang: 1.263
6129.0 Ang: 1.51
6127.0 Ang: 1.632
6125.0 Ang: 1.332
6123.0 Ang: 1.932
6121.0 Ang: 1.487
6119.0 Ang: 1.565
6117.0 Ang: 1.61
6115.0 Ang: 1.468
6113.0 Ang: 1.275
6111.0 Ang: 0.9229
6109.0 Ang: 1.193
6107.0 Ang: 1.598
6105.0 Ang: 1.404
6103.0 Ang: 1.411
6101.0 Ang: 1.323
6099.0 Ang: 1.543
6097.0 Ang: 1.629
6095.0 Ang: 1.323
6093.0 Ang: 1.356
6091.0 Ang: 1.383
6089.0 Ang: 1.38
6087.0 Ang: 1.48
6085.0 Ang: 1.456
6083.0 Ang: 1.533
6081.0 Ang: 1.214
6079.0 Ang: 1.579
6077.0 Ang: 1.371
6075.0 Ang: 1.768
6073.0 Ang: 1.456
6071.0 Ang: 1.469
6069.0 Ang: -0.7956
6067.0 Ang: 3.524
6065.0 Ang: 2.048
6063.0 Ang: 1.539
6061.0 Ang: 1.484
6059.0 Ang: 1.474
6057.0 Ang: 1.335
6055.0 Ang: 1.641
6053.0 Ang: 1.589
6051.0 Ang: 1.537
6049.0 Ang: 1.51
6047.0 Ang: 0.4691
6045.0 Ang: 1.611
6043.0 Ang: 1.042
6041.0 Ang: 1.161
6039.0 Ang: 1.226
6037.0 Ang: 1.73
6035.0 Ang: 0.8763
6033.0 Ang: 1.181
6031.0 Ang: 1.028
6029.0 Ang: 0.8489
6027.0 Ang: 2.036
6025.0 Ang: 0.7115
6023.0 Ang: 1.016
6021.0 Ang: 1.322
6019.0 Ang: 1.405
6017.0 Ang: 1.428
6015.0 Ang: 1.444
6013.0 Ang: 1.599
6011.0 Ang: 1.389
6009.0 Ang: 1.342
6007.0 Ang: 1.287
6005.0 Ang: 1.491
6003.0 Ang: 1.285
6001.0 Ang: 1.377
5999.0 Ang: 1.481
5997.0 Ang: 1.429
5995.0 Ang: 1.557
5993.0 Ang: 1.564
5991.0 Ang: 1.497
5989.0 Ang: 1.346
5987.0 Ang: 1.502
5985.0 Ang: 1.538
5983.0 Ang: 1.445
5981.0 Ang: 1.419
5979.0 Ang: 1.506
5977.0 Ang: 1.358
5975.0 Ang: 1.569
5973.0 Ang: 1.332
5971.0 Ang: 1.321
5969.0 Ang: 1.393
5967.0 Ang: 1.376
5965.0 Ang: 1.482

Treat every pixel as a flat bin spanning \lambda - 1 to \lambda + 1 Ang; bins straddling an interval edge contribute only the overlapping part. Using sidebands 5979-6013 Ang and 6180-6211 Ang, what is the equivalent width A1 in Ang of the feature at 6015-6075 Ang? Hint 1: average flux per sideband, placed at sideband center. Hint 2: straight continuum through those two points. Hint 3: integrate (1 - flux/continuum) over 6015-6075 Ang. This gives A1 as 3.1 Ang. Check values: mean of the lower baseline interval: 1.44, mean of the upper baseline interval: 1.37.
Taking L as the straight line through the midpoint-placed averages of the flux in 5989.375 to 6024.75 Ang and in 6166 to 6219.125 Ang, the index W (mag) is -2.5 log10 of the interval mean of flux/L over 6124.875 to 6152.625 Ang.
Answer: -0.15 mag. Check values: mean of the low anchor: 1.39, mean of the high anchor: 1.4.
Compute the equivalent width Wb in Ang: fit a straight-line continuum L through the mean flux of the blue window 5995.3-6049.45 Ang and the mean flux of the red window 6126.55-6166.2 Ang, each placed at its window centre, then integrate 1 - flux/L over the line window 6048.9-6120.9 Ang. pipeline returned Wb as -1.4 Ang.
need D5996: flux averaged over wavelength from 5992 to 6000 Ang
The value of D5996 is 1.51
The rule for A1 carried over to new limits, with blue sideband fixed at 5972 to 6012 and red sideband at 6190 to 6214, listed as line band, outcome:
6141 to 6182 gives -3.9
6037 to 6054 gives 1.2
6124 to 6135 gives -2.6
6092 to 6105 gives -0.7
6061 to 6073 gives -1.4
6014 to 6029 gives 1.2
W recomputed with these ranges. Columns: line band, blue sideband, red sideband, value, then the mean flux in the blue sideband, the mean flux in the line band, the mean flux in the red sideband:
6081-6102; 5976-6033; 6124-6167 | 0.05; 1.38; 1.43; 1.57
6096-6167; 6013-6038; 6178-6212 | -0.15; 1.27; 1.52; 1.36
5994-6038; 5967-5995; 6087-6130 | 0.09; 1.45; 1.33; 1.44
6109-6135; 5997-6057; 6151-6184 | -0.09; 1.31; 1.53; 1.46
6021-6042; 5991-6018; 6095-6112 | 0.19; 1.44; 1.19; 1.37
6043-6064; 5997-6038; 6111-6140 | 0.02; 1.32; 1.4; 1.63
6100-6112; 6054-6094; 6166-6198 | 0.12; 1.48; 1.31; 1.41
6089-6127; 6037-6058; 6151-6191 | -0.02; 1.33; 1.43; 1.48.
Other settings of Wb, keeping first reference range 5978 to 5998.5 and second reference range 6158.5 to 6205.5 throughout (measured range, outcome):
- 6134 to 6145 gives -2.3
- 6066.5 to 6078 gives 0.7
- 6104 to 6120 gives 0.8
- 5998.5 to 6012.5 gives 0.9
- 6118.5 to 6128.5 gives -1.0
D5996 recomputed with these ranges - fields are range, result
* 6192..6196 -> 1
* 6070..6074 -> 1.46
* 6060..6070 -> 1.56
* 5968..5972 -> 1.36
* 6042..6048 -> 1.04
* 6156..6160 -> 1.4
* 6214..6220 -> 1.53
